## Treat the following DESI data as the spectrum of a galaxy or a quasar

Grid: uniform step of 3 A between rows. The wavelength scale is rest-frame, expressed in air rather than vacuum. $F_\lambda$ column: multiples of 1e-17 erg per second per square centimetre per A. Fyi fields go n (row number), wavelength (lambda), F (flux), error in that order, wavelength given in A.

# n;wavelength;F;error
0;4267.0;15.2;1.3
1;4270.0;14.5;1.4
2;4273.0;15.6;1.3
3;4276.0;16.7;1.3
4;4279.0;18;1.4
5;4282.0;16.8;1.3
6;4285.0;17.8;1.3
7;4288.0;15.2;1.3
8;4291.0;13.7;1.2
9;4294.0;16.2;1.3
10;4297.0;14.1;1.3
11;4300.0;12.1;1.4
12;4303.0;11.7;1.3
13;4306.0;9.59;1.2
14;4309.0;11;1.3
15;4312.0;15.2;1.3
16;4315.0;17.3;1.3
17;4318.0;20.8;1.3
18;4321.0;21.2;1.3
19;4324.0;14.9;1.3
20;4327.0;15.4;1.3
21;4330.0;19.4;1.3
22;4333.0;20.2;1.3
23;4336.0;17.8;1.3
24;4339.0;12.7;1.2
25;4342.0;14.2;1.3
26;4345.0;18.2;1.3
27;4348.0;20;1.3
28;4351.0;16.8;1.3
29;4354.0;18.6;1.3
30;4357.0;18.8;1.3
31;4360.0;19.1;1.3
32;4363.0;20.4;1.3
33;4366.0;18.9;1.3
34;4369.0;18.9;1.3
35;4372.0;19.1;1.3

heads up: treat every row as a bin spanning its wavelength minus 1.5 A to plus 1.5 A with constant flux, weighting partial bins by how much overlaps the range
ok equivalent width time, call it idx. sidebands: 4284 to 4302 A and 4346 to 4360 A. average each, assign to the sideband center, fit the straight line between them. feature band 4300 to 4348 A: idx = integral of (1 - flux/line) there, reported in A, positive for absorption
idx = 2.23 A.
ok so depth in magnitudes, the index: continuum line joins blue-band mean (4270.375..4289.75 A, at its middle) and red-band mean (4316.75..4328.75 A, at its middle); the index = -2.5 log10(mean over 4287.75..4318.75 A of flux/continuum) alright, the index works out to 0.23 mag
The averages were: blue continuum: 16.5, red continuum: 18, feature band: 14.1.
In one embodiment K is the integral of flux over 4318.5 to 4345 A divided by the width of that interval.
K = 17.2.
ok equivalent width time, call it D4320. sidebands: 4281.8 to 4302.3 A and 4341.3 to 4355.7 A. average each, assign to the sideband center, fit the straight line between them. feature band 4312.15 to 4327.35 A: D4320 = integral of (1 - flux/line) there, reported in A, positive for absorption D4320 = -1.5 A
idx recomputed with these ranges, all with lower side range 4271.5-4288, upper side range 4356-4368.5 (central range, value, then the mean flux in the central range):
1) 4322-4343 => 2.1 A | 16.5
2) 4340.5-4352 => 0.9 A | 17.3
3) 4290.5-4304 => 2.9 A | 13.6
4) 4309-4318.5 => 0.8 A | 16.4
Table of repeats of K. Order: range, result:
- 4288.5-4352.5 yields 15.8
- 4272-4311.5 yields 14.5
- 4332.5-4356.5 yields 17.3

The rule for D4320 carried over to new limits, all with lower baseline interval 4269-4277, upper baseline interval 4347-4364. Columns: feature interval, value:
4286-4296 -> 0.7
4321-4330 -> 0.4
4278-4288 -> -0.7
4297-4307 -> 3.0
